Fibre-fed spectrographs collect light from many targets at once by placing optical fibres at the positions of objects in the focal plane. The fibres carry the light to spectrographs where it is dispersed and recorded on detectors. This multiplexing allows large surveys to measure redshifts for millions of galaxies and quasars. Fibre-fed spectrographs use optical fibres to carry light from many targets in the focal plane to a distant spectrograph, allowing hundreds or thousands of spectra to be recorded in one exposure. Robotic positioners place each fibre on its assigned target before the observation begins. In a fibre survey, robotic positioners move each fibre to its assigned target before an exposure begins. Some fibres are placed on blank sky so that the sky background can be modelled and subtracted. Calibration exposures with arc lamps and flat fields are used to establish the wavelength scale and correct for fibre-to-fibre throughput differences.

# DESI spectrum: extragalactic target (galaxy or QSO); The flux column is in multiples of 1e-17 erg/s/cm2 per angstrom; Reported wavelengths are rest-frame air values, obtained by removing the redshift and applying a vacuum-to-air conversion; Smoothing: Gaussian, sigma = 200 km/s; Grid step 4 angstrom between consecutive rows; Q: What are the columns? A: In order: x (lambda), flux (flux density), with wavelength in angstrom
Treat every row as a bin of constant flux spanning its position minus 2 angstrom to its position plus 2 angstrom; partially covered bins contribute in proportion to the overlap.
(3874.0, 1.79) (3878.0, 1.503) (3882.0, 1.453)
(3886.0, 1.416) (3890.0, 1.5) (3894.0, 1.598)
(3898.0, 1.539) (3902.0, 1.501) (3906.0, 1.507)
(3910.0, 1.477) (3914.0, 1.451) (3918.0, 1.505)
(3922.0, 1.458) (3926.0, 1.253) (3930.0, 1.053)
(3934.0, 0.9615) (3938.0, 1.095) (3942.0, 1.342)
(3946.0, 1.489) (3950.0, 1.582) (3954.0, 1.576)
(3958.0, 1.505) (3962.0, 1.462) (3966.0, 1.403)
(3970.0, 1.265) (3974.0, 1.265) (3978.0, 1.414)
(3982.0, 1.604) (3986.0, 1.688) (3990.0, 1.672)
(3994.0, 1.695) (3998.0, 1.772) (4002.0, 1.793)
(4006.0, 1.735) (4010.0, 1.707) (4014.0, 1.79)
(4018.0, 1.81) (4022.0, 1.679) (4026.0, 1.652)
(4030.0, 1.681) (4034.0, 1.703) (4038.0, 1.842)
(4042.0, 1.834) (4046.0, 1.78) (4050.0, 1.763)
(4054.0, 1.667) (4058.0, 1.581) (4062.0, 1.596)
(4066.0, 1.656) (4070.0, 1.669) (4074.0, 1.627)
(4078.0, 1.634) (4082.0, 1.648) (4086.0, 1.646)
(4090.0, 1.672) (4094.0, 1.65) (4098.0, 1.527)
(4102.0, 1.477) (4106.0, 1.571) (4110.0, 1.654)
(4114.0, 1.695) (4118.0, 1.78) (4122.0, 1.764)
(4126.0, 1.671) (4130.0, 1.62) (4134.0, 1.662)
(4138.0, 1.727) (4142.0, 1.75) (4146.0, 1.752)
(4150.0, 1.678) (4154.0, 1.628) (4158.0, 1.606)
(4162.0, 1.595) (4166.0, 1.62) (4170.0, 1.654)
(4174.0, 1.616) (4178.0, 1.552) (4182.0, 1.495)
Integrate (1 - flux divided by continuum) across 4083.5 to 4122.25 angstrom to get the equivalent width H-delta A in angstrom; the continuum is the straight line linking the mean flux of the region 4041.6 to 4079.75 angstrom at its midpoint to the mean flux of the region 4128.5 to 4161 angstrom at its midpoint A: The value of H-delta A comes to 0.9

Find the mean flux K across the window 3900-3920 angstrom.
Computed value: 1.49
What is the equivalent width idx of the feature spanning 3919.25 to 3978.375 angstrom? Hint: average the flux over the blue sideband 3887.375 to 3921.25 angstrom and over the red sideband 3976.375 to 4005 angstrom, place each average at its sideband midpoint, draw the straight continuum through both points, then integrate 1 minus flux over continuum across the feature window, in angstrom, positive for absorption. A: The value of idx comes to 9.2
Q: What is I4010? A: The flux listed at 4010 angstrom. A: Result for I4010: 1.707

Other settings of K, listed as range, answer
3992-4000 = 1.73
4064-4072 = 1.66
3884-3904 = 1.51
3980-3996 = 1.66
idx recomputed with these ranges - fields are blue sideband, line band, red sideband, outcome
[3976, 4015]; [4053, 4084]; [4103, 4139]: 0.8 angstrom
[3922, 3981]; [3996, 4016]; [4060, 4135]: -4.2 angstrom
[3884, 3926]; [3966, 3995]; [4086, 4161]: 0.8 angstrom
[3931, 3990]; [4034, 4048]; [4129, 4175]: -2.7 angstrom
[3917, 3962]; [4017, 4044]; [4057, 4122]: -3.9 angstrom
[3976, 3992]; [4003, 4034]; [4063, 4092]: -2.1 angstrom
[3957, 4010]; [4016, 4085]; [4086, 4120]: -4.0 angstrom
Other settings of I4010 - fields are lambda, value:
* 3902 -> 1.501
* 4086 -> 1.646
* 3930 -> 1.053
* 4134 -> 1.662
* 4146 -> 1.752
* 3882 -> 1.453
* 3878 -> 1.503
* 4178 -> 1.552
